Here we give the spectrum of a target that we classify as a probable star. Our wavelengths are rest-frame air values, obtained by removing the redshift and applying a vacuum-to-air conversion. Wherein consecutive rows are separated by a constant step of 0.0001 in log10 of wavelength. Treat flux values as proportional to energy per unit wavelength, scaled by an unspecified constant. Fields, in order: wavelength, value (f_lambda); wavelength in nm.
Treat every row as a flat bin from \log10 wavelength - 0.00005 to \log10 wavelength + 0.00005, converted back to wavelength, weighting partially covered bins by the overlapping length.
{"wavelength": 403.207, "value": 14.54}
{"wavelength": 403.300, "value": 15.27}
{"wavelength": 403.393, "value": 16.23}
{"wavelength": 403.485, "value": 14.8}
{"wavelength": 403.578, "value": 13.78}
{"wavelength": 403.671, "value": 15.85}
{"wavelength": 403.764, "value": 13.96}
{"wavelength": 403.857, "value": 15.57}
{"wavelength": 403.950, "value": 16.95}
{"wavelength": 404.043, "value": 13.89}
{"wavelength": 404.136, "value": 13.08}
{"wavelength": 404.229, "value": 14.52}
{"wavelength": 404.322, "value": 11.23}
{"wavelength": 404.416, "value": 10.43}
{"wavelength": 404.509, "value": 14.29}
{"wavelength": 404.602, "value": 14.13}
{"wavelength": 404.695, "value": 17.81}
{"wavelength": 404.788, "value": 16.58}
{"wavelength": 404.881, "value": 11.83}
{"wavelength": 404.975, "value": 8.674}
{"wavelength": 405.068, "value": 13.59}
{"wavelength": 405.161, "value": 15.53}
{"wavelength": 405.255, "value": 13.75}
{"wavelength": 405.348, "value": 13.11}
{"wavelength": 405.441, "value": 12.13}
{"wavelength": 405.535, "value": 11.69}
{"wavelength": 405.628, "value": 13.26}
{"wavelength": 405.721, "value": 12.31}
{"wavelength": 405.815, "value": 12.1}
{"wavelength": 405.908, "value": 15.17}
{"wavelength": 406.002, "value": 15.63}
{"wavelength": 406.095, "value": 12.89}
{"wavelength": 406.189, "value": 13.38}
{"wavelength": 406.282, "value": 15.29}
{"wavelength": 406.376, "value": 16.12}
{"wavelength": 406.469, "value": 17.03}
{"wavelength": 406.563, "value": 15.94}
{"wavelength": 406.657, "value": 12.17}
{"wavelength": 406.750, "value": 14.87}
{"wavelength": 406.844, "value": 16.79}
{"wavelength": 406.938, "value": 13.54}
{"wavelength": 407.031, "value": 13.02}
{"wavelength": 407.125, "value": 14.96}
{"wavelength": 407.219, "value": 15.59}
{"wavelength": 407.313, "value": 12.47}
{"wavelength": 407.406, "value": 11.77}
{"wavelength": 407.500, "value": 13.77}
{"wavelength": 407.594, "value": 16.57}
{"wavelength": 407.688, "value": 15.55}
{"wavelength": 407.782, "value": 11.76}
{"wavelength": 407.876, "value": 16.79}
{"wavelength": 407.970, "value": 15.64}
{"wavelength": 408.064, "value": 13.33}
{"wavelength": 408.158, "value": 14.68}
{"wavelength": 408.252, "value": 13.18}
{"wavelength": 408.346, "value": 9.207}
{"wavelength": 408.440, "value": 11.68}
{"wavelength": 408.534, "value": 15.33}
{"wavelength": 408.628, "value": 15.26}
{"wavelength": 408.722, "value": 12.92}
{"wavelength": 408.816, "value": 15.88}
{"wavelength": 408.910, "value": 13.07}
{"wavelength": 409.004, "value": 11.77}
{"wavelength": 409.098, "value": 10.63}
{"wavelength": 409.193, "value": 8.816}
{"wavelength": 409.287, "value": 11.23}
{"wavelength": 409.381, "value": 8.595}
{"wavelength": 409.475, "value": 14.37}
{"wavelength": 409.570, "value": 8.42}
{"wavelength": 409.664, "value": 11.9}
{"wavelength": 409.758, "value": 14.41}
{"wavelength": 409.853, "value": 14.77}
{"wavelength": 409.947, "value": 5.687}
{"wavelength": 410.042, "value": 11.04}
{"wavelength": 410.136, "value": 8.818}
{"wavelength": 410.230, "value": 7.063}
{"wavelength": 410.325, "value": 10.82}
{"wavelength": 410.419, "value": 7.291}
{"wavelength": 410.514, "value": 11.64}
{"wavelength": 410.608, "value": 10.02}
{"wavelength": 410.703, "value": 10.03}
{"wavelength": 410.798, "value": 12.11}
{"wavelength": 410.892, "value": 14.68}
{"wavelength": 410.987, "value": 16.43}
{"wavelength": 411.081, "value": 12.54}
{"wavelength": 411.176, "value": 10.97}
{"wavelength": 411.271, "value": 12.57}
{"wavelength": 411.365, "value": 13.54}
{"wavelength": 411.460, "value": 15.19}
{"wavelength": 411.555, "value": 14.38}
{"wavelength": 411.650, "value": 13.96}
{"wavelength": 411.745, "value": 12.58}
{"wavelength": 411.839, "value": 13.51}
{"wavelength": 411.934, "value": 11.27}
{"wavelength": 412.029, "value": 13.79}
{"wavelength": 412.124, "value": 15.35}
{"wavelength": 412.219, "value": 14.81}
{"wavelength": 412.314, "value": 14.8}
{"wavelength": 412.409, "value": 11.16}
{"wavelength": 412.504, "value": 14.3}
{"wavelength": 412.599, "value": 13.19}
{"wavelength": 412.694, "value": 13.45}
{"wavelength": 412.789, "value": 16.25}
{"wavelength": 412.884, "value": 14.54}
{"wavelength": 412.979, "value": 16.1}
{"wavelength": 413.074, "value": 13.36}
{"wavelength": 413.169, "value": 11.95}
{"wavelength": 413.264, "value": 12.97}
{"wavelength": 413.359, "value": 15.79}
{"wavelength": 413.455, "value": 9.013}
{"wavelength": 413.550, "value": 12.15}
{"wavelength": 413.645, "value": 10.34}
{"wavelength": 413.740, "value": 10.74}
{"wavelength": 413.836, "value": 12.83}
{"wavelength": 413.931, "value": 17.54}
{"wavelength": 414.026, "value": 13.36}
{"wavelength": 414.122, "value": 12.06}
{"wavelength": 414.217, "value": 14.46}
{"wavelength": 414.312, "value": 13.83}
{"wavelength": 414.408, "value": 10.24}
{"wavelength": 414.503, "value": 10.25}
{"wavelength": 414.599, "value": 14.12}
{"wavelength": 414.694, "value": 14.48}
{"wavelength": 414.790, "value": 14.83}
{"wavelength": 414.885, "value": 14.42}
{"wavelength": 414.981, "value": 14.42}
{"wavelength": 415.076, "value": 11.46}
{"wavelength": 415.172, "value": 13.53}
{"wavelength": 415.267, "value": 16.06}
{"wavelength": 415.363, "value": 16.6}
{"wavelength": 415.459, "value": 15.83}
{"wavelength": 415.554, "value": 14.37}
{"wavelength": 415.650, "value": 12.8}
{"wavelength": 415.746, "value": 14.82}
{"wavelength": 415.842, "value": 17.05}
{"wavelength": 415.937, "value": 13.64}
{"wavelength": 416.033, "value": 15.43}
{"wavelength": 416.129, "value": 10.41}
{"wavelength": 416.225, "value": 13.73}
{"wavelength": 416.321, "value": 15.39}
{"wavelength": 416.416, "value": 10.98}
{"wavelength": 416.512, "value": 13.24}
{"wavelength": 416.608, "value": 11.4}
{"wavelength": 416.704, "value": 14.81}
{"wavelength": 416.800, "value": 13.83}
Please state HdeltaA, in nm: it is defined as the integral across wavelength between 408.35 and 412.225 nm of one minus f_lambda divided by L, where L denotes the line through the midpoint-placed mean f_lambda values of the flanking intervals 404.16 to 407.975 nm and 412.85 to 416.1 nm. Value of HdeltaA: 0.48 nm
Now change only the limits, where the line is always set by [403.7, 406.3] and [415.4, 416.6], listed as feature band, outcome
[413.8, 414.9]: 0.03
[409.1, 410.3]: 0.29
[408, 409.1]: 0.04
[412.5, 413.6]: 0.02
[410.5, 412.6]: 0.09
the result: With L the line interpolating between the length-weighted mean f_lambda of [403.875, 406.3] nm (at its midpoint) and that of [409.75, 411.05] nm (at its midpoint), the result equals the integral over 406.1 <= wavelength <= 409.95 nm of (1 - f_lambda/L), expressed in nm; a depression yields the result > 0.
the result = -0.40 nm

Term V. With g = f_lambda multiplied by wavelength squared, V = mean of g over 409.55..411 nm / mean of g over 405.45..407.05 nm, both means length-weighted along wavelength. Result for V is 0.8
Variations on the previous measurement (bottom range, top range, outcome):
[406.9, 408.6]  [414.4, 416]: 1.06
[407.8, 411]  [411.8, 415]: 1.14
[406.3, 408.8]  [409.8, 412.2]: 0.86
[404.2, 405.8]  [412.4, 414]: 1.05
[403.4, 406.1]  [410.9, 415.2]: 1.01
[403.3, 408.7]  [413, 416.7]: 1.00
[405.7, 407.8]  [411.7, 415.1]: 0.96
